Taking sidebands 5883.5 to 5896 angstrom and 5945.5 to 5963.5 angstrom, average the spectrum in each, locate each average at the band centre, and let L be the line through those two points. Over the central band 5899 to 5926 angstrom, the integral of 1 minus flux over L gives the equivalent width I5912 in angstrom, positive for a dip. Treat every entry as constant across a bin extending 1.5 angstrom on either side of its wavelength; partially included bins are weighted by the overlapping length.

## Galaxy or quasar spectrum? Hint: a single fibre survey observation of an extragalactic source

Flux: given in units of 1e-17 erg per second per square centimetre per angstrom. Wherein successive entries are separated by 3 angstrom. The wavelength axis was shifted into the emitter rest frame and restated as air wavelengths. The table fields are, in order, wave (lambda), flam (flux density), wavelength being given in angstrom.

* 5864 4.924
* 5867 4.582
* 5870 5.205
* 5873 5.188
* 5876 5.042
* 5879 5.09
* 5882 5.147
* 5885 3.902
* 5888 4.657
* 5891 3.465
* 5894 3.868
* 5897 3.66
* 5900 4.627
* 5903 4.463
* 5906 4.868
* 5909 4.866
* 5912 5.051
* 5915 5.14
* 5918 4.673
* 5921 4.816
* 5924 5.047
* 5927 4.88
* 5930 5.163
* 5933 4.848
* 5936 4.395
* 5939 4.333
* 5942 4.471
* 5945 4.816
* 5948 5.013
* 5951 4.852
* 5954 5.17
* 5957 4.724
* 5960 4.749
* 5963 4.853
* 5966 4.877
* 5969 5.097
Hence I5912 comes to -3.5 angstrom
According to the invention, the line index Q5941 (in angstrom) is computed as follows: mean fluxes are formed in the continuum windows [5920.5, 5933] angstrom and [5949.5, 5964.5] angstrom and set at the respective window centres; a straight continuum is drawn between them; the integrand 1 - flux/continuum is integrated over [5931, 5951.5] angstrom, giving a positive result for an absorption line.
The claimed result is 1.0 angstrom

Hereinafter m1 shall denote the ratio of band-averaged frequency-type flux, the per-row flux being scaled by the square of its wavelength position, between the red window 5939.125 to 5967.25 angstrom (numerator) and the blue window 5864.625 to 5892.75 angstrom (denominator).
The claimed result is 1.05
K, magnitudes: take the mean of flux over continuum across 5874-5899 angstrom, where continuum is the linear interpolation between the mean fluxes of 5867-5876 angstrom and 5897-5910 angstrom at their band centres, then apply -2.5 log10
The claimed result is 0.11 mag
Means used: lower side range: 5.07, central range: 4.38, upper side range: 4.58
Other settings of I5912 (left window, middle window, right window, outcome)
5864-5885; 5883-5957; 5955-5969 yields 4.0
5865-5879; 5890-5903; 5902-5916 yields 2.5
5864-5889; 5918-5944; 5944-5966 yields 0.7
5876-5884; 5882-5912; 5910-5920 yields 3.8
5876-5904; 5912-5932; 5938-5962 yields -1.6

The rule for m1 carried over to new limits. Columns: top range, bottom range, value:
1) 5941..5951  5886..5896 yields 1.23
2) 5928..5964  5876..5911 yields 1.09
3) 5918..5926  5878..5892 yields 1.11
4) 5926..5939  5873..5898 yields 1.10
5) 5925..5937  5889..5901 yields 1.26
